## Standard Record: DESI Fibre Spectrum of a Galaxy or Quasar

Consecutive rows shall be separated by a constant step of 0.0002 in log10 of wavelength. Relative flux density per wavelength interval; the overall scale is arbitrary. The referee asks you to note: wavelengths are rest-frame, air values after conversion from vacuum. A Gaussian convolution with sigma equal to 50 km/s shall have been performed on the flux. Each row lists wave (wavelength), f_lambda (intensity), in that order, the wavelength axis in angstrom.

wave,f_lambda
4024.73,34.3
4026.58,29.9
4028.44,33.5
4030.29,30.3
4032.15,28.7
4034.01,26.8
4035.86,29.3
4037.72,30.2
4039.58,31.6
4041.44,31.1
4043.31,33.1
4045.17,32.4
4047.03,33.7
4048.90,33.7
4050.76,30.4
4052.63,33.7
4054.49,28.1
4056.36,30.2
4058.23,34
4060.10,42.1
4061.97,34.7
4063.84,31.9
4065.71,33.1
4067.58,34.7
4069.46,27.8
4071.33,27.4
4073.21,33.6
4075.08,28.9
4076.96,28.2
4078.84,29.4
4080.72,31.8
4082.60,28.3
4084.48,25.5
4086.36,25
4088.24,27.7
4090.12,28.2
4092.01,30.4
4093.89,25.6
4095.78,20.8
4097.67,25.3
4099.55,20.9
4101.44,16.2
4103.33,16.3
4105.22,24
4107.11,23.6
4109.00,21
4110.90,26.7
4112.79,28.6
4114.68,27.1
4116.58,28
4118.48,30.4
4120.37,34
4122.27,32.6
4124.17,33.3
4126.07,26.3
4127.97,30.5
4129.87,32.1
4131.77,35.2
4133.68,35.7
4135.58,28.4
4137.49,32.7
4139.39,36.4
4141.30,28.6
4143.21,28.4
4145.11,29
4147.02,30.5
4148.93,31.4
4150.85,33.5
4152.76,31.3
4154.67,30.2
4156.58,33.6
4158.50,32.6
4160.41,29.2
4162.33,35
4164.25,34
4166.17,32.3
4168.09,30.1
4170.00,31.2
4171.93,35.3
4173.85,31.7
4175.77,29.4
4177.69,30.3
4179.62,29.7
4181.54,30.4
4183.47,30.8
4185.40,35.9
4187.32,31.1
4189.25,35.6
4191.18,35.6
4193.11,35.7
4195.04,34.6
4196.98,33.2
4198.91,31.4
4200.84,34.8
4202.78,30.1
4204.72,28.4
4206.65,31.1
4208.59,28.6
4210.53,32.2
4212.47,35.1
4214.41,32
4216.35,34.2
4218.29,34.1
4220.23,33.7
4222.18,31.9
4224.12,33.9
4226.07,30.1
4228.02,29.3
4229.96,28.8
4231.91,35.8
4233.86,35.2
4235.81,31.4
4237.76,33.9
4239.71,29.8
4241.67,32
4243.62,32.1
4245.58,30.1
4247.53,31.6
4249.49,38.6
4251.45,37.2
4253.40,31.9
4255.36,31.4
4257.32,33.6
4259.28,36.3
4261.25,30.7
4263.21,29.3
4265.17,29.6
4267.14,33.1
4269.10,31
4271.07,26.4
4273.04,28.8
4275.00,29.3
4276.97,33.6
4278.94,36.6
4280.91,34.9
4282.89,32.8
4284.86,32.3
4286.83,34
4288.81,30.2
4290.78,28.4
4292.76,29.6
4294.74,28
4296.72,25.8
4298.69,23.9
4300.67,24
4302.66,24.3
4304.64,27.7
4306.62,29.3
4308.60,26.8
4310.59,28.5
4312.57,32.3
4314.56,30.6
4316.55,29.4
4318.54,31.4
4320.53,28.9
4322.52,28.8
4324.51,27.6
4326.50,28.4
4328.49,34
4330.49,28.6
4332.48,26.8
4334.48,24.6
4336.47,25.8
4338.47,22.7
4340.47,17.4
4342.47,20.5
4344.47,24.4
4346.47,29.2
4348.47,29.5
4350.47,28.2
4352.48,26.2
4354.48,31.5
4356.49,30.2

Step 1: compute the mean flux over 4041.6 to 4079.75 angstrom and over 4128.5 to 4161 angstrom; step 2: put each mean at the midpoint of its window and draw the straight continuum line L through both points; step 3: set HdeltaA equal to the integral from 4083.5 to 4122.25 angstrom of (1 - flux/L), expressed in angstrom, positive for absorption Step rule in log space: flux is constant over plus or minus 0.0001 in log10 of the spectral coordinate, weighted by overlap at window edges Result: 7.81 angstrom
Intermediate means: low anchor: 32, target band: 25.4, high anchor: 31.7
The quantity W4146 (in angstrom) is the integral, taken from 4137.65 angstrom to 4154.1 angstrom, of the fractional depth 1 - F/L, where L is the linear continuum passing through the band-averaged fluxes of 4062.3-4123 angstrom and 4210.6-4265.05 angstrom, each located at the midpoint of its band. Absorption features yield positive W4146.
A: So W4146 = -1.1 angstrom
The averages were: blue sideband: 27.3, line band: 31.2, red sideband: 32.7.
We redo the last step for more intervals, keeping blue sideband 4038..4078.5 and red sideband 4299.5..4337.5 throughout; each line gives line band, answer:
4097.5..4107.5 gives 3.4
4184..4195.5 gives -1.7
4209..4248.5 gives -3.6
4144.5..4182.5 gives -1.3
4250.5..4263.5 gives -1.8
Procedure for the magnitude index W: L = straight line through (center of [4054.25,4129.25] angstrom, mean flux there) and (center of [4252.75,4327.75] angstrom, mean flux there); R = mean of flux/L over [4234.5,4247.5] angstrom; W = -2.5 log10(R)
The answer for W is -0.07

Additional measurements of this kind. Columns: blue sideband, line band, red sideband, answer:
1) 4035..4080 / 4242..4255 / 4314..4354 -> -0.17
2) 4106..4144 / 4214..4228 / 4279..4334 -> -0.11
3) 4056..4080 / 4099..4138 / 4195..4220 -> 0.16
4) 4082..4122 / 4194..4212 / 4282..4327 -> -0.17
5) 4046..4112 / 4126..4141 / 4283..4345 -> -0.15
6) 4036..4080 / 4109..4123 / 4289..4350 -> 0.07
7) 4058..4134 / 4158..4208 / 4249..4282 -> -0.06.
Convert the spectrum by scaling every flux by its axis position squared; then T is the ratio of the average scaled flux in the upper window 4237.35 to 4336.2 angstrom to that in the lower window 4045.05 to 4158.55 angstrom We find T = 1.12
